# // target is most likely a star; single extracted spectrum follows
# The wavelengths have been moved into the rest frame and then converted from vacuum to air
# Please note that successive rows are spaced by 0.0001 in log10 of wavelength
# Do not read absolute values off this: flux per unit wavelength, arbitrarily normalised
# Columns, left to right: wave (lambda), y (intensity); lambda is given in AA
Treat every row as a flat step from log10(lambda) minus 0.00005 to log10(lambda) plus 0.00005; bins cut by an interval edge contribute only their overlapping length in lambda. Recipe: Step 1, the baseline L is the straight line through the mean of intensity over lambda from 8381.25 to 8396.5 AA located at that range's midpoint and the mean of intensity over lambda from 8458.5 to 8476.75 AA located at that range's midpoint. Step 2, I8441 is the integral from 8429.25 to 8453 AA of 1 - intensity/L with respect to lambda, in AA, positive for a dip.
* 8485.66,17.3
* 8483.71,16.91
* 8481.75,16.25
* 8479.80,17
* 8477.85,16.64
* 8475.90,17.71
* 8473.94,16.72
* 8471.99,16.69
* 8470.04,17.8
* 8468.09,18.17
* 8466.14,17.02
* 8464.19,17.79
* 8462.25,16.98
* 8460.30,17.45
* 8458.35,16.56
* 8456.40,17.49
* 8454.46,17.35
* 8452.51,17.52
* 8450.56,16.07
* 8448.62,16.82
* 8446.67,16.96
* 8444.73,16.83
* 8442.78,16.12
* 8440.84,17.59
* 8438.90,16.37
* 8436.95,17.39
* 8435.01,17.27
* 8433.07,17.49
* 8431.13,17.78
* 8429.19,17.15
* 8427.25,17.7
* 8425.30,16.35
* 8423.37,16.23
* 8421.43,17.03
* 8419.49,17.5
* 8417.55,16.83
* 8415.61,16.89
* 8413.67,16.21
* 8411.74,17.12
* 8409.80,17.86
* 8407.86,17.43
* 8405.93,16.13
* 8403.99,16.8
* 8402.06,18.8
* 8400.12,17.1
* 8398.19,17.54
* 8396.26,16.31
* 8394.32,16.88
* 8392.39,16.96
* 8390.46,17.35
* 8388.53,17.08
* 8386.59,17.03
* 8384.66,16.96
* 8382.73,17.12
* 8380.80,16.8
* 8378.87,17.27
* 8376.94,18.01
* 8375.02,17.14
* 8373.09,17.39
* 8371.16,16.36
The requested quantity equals 0.3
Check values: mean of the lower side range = 17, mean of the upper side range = 17.3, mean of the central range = 17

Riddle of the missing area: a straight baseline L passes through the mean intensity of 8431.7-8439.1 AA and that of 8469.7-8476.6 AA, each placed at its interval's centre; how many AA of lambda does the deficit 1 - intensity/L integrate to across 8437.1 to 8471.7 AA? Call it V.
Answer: 0.2 AA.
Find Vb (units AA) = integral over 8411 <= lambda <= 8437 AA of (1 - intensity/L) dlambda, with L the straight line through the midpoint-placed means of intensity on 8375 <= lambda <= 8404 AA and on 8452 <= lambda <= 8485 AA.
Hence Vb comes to 0.2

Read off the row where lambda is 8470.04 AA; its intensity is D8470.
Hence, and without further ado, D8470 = 17.8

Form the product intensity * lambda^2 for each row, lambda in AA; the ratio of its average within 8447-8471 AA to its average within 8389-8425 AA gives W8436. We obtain 1.02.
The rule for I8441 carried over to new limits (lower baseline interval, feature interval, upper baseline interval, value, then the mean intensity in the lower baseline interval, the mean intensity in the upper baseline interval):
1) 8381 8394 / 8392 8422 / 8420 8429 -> -0.2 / 17.1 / 16.9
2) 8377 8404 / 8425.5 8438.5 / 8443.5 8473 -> -0.1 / 17.2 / 17.2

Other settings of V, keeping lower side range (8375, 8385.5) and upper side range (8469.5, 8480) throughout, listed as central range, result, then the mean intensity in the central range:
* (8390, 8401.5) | 0.1 AA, 17.1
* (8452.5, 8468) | -0.2 AA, 17.3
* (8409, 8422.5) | 0.1 AA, 17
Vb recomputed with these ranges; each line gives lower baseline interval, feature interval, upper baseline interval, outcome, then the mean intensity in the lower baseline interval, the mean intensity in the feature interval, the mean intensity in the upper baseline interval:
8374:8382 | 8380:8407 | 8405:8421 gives 0.2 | 17.3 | 17.1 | 17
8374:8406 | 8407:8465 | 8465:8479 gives 0.5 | 17.2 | 17.1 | 17.2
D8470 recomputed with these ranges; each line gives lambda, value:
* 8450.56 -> 16.07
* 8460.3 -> 17.45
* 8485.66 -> 17.3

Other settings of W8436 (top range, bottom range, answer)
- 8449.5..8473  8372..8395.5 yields 1.02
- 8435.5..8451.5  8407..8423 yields 0.99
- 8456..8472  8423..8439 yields 1.02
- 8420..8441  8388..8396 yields 1.02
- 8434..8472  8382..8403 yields 1.01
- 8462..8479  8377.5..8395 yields 1.03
